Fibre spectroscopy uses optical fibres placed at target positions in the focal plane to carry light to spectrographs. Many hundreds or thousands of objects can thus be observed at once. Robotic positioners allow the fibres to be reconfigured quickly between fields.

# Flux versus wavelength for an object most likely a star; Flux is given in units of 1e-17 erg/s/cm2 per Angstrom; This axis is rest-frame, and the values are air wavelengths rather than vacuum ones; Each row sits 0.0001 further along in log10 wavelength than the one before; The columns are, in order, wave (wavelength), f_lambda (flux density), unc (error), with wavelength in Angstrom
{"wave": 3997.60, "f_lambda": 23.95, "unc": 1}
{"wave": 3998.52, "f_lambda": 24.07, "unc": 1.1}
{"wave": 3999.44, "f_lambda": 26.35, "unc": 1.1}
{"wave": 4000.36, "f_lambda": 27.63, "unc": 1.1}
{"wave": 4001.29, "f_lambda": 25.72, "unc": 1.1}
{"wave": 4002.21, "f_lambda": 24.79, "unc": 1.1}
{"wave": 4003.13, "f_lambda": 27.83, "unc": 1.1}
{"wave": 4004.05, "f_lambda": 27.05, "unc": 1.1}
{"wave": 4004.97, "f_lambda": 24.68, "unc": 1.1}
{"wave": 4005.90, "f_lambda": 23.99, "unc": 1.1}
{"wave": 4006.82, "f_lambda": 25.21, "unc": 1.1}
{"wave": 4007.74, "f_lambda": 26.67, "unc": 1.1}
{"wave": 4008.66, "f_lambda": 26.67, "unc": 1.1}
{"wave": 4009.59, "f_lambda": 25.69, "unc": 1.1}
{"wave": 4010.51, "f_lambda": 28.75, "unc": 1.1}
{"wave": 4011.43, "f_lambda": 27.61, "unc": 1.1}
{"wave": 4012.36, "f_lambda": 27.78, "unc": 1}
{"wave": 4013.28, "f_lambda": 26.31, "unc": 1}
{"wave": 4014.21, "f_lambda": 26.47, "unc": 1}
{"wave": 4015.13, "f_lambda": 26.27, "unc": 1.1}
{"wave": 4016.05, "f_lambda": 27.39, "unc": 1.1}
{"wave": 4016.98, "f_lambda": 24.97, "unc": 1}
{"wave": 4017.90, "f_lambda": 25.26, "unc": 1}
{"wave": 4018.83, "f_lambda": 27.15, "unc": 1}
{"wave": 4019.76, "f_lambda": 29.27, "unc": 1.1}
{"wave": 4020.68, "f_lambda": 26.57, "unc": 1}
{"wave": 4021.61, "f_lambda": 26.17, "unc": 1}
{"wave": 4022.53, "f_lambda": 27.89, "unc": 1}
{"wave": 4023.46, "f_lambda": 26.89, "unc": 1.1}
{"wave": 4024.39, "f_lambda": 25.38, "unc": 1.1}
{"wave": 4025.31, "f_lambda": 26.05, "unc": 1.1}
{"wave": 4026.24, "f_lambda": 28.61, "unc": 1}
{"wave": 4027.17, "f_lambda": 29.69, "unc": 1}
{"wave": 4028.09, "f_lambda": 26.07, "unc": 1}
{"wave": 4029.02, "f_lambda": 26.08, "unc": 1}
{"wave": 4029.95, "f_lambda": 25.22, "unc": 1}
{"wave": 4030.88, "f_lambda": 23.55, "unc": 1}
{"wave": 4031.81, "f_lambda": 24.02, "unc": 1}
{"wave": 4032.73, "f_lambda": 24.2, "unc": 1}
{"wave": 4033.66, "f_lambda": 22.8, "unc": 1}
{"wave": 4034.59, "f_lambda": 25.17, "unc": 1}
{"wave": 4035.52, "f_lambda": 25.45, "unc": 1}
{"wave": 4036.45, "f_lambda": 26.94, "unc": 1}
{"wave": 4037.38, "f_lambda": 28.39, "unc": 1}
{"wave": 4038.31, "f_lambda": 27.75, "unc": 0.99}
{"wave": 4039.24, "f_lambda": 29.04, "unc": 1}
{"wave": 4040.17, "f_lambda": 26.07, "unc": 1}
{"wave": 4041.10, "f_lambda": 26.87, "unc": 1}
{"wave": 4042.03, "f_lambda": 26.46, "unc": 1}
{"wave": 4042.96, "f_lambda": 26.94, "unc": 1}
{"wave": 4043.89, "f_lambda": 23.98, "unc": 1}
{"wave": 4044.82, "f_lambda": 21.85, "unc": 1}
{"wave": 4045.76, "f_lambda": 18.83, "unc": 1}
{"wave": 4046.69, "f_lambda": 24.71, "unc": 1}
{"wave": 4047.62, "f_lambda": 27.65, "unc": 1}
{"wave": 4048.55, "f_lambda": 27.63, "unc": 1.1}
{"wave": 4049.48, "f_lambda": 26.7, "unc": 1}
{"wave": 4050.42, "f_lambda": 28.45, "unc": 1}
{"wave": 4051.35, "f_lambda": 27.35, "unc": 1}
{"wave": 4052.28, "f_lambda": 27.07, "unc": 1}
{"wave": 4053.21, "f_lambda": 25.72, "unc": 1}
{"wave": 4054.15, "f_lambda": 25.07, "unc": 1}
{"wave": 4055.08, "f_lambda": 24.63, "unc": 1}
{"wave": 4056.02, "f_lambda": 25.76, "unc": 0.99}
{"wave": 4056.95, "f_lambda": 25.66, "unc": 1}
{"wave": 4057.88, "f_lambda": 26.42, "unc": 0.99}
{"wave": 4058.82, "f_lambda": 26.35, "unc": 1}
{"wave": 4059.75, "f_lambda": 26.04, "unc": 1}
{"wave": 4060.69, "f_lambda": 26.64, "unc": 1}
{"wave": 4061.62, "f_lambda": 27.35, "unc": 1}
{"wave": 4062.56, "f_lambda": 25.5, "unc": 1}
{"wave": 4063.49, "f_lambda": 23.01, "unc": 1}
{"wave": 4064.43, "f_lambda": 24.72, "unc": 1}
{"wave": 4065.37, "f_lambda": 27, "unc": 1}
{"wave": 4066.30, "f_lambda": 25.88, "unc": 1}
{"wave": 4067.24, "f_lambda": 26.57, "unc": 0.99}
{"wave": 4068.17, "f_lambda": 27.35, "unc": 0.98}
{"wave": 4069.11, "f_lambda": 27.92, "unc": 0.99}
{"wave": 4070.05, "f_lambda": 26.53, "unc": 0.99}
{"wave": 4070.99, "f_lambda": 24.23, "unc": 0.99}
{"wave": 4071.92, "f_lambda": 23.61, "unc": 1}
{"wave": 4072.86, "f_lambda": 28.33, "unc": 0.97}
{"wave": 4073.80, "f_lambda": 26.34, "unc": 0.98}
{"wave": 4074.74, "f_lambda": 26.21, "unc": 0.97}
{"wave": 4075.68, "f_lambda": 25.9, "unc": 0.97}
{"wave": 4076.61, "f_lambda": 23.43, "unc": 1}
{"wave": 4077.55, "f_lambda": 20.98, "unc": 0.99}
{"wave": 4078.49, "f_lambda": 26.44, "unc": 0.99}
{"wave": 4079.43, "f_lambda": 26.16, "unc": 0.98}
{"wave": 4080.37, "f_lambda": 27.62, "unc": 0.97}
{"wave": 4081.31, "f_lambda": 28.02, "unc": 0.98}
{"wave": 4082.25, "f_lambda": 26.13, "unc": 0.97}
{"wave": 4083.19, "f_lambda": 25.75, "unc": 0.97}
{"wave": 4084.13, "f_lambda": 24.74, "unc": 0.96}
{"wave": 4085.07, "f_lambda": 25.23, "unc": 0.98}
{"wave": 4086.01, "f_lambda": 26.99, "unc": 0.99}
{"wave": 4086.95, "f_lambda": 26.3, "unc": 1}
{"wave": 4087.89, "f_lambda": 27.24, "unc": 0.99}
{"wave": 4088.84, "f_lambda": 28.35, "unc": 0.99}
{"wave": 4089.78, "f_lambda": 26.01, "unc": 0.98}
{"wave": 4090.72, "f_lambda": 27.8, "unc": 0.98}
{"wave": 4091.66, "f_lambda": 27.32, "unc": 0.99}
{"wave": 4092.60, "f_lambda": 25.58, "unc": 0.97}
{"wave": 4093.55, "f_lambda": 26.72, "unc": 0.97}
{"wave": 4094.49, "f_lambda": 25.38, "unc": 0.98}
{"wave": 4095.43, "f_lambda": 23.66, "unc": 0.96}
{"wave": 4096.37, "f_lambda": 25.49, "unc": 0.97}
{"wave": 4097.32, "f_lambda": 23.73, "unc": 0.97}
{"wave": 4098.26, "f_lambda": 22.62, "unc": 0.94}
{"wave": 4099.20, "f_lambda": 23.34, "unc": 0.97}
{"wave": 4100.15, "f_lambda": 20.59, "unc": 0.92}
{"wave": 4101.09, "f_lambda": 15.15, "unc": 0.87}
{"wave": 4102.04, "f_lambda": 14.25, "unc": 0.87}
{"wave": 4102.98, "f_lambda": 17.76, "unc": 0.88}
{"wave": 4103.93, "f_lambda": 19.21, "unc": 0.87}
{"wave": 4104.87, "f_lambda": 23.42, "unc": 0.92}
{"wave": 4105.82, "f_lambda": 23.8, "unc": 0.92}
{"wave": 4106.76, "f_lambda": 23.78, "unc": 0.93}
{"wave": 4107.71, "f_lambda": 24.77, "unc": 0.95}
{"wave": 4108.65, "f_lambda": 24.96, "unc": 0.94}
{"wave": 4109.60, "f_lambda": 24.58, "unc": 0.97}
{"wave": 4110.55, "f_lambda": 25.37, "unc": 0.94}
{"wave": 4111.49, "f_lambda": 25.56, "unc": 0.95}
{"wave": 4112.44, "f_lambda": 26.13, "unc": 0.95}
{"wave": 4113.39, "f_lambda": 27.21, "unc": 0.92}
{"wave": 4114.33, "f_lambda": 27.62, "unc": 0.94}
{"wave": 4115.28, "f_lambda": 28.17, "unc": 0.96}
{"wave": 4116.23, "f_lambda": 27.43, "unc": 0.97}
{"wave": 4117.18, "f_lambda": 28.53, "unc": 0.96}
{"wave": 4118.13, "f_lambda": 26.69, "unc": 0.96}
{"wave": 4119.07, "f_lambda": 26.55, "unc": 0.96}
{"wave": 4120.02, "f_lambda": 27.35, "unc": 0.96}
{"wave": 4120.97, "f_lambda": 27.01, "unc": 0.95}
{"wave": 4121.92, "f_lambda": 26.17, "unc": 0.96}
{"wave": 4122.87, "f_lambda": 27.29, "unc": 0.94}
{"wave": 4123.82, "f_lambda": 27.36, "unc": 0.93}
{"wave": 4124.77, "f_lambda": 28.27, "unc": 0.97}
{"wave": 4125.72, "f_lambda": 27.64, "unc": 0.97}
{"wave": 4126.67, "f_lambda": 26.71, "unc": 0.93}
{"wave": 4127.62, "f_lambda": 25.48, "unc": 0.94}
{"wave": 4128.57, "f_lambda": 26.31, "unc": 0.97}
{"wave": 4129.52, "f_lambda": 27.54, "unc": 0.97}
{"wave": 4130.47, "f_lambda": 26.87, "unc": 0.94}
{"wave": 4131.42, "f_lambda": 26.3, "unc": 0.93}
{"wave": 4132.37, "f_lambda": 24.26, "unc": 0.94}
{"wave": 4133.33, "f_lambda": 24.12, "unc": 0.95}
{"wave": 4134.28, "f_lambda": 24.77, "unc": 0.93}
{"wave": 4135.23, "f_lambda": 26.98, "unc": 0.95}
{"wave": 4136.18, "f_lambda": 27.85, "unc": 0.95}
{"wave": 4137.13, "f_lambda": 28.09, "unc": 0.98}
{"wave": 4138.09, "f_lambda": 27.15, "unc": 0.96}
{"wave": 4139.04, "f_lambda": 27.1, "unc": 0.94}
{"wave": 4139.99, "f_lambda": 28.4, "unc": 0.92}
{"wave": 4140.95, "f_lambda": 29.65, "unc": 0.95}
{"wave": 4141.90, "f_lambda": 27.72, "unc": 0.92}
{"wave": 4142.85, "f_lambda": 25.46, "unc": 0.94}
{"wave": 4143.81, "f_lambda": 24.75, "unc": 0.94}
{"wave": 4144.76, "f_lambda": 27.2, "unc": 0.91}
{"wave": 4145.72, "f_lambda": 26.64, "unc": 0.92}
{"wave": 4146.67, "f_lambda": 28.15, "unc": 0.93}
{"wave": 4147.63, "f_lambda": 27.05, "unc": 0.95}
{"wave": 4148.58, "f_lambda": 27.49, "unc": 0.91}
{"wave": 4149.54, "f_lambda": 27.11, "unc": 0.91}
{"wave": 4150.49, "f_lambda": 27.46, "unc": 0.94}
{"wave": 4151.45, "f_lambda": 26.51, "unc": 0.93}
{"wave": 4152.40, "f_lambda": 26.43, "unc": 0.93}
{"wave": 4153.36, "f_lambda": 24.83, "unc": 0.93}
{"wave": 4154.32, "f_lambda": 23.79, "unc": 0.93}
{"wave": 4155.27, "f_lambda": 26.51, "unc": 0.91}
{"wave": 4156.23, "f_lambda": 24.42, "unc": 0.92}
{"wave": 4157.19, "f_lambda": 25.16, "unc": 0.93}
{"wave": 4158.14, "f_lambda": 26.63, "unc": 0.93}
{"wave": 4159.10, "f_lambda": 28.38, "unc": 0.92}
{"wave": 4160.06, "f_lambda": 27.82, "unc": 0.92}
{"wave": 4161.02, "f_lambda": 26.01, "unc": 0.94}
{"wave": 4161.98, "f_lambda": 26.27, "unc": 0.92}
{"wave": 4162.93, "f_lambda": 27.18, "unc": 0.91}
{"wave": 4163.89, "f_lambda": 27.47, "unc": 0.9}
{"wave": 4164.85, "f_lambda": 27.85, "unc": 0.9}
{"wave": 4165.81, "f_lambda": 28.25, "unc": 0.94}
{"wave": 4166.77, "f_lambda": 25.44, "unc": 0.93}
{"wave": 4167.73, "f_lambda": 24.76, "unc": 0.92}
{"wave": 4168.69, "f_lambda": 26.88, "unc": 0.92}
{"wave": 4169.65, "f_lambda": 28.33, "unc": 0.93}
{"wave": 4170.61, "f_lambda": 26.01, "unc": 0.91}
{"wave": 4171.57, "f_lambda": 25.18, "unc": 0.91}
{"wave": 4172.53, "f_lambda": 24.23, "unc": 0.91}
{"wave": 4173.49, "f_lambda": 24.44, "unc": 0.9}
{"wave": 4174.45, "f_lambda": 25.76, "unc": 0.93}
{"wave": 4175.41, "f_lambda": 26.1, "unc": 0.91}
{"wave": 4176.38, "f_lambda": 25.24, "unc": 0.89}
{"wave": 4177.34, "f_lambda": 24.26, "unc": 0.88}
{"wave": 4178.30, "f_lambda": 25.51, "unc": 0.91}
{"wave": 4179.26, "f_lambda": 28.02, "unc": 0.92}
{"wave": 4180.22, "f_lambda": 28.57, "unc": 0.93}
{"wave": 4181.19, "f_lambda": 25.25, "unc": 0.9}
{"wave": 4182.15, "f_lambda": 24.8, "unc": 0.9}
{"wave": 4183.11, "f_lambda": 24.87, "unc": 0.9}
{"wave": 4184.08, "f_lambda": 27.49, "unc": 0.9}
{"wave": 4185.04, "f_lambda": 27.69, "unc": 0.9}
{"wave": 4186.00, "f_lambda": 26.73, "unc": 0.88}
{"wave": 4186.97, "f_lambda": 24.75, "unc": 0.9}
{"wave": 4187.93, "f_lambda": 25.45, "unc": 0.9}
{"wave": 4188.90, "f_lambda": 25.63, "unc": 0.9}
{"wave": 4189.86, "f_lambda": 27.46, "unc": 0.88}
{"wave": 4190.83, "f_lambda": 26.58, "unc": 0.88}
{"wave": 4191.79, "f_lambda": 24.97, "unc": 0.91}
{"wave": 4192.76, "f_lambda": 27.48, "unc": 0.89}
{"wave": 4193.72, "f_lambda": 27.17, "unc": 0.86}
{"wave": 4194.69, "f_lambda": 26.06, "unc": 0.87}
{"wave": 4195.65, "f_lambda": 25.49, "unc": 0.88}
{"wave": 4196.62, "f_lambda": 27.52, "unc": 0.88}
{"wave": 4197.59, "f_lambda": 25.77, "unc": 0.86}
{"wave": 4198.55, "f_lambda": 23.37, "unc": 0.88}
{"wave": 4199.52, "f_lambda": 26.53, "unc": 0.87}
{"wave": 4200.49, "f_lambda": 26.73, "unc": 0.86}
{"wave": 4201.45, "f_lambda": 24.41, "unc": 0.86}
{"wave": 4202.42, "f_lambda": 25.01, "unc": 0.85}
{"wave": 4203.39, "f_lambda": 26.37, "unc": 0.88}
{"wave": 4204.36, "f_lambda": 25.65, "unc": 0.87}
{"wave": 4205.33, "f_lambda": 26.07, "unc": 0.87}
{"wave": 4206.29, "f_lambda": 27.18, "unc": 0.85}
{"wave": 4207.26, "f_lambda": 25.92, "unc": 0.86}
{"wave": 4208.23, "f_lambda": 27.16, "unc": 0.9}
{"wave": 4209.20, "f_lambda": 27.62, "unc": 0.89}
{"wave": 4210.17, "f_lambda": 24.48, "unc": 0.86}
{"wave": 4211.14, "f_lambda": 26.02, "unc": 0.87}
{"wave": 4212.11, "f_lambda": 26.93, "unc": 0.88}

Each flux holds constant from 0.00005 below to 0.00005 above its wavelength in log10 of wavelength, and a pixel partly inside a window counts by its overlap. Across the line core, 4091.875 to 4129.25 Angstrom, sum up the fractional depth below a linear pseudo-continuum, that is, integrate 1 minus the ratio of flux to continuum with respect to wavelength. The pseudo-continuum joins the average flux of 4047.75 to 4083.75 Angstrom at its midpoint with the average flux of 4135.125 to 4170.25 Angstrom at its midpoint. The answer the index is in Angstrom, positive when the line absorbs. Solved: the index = 2.3 Angstrom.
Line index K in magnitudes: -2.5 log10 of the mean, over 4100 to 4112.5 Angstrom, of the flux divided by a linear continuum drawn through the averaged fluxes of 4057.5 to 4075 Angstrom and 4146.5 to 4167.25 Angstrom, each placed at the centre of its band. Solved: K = 0.19 mag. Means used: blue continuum 26.1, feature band 22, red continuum 26.6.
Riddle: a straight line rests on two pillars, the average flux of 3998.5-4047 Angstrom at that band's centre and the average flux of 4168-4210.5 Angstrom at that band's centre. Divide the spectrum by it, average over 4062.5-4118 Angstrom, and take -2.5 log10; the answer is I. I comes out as 0.04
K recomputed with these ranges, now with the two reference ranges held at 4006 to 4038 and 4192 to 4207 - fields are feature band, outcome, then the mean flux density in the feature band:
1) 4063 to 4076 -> 0.013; 26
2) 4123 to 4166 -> -0.025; 26.7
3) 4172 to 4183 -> 0.019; 25.6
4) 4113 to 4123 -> -0.045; 27.3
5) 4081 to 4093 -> -0.014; 26.6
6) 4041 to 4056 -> 0.030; 25.6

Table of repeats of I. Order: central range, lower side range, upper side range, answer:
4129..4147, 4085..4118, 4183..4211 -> -0.07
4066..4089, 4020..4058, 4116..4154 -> 0.01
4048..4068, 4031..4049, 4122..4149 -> -0.02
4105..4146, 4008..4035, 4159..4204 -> -0.01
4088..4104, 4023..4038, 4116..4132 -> 0.15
